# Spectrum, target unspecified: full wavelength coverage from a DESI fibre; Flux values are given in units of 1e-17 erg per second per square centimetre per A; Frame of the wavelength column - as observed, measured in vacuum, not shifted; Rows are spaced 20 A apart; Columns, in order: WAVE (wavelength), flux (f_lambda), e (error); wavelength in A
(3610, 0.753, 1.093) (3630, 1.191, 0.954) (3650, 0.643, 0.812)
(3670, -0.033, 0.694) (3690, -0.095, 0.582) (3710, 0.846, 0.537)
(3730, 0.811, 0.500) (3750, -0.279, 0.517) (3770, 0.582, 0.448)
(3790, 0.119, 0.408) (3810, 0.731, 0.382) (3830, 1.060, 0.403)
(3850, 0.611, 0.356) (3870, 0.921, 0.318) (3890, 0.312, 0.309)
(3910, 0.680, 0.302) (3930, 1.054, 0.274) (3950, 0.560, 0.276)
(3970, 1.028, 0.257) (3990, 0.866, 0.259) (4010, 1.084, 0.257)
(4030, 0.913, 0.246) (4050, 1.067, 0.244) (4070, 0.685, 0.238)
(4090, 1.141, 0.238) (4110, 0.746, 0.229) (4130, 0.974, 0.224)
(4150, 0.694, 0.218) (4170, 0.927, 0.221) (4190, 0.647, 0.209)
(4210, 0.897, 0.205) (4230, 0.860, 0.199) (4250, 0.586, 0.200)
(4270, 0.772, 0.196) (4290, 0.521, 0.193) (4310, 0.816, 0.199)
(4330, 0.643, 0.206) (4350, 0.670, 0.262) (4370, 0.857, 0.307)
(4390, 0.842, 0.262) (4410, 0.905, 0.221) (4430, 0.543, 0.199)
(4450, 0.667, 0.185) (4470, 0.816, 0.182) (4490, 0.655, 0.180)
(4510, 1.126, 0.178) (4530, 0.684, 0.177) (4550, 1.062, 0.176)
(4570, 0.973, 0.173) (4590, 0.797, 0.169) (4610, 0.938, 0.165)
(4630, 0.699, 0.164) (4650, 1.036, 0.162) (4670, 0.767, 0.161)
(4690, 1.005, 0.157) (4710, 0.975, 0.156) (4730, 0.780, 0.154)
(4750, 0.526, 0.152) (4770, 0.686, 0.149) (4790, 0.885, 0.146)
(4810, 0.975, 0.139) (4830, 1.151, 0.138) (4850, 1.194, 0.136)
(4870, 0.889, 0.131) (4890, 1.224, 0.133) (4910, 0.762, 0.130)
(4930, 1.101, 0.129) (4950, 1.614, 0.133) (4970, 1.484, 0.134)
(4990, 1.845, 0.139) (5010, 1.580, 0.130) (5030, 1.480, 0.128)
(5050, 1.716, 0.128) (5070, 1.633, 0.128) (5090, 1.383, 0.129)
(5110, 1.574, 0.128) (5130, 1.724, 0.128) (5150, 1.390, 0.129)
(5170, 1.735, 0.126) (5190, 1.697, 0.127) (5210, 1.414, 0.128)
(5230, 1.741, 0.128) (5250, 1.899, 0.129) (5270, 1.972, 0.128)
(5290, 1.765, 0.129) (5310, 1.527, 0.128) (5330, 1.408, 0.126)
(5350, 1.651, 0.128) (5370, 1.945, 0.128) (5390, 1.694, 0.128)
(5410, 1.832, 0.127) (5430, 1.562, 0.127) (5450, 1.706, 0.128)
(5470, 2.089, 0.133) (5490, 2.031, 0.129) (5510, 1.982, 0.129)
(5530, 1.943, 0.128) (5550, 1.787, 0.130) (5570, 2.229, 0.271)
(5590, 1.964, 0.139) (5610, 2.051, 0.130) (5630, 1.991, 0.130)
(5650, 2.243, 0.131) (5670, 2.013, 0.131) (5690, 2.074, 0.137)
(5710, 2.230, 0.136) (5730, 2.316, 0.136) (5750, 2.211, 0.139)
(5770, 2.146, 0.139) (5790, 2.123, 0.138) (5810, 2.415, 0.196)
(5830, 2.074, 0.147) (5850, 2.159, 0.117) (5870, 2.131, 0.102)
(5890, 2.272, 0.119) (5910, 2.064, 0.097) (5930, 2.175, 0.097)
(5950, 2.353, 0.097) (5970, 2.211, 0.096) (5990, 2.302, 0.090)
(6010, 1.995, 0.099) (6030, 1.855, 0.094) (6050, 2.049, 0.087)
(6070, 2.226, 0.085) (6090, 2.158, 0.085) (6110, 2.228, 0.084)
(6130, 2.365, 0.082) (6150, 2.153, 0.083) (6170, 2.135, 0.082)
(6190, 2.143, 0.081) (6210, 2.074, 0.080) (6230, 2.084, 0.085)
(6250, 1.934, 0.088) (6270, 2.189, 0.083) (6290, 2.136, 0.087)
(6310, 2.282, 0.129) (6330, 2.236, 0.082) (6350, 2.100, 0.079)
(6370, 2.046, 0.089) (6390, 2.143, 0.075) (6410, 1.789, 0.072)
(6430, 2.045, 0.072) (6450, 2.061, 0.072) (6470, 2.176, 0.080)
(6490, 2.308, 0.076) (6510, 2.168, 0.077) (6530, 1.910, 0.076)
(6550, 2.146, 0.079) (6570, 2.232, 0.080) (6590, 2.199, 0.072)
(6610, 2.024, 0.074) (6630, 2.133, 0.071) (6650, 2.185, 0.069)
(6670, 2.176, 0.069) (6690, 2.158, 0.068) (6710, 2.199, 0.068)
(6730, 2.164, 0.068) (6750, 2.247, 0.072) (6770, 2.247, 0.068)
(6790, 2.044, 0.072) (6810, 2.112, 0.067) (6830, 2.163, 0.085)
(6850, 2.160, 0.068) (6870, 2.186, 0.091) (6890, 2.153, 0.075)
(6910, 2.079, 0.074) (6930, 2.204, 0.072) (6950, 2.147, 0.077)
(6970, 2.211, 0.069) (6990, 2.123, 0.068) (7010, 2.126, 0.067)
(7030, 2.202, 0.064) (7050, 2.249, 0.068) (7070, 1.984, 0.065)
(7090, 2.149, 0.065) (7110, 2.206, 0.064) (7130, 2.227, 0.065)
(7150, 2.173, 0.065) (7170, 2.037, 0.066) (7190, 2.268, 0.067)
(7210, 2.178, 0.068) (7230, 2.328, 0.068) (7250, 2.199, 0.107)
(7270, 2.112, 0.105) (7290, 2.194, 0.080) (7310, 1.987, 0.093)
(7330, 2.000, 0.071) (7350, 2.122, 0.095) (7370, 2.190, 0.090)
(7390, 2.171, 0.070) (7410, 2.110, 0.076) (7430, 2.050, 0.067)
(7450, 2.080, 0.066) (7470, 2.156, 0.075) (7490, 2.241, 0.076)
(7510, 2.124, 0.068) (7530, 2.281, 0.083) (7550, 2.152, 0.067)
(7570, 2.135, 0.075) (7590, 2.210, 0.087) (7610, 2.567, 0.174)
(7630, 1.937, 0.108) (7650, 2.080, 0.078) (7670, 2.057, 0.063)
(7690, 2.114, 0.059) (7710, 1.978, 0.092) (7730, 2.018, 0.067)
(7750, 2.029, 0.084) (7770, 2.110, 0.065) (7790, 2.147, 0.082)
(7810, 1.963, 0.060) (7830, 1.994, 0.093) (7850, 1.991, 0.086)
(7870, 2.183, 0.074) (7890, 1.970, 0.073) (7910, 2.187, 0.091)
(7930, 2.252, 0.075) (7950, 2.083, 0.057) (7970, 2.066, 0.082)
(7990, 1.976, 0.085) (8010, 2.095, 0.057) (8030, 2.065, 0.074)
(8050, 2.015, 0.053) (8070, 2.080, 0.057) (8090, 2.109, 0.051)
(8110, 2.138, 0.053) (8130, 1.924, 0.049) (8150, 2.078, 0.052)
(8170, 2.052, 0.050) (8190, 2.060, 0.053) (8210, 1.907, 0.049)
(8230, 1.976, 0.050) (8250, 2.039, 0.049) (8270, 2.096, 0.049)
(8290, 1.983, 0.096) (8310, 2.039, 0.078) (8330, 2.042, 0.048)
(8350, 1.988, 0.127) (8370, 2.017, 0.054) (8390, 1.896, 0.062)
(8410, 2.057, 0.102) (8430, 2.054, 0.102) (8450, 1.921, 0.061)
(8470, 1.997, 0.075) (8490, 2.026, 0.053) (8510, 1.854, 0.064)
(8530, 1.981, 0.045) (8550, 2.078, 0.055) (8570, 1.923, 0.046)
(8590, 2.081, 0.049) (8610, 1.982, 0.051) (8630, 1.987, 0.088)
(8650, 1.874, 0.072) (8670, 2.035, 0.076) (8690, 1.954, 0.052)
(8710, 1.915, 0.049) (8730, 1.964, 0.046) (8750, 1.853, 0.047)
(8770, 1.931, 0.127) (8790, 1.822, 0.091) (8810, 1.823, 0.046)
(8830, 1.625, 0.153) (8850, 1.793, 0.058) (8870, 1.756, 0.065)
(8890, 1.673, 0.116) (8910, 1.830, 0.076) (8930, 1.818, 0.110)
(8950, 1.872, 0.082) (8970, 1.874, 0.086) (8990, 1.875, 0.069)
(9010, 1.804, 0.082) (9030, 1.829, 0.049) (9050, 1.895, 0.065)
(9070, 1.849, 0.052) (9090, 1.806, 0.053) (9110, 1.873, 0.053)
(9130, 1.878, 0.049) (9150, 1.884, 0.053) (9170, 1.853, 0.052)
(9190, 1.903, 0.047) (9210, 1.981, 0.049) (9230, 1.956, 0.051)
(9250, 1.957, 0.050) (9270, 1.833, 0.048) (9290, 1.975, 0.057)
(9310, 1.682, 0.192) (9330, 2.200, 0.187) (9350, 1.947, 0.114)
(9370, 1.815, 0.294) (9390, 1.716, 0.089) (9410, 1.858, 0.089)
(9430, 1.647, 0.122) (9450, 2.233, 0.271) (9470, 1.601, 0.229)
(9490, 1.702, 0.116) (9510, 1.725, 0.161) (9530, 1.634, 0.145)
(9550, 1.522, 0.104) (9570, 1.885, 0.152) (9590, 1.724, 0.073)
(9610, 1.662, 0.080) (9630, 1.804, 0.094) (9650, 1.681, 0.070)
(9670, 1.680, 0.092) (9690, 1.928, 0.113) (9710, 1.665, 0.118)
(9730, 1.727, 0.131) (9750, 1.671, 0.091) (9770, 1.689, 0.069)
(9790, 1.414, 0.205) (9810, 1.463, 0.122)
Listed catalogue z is 0.24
